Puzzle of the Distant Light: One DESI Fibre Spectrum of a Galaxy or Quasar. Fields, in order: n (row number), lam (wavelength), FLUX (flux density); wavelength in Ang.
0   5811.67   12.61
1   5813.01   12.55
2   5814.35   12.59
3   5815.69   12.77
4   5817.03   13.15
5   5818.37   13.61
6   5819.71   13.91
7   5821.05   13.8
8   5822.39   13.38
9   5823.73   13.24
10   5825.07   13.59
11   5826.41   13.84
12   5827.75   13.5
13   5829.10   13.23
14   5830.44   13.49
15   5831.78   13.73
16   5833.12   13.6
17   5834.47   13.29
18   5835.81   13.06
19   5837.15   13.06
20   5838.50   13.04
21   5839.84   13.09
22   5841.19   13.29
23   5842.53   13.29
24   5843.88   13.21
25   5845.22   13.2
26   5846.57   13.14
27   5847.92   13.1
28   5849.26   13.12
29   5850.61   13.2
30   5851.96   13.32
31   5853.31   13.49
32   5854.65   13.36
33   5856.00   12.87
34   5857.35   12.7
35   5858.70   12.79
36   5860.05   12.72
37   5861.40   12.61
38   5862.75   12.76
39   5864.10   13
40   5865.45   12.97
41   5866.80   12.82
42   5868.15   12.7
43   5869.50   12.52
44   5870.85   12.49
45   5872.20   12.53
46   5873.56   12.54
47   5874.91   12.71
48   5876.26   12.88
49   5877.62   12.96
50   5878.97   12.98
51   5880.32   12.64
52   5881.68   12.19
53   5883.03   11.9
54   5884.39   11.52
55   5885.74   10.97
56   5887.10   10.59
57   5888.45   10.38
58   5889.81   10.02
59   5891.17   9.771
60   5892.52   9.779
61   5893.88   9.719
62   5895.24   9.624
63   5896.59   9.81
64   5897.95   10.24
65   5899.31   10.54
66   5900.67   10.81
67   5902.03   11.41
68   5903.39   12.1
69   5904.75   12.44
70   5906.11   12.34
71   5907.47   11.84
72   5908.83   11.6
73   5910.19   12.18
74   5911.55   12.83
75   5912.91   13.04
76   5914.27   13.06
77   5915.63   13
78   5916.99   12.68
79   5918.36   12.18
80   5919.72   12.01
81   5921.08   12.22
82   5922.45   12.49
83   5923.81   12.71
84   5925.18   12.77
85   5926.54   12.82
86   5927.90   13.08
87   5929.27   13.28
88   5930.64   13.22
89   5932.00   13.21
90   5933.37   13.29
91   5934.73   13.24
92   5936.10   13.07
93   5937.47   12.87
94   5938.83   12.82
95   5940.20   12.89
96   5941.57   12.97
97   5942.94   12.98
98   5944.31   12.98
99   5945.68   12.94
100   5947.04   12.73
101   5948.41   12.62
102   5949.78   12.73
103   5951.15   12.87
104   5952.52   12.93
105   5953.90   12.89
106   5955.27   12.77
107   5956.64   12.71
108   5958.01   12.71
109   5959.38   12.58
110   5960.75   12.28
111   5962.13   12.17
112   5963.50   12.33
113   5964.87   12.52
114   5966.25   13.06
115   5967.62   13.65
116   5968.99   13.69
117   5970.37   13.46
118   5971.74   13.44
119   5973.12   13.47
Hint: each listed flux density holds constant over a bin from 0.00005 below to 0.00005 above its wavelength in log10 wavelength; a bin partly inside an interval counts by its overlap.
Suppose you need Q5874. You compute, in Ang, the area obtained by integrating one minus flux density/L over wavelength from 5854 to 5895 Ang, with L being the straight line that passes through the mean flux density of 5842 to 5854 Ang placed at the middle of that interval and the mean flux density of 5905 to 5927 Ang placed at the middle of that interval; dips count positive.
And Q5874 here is 2.8 Ang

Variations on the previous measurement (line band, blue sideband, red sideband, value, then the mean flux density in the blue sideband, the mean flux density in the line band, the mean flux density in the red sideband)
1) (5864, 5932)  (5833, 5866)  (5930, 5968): 5.2 Ang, 13.1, 12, 12.9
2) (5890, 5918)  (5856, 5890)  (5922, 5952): 2.7 Ang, 12.3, 11.4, 12.9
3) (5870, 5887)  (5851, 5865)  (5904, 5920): 0.6 Ang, 13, 12.3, 12.4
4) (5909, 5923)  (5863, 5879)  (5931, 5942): 0.5 Ang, 12.8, 12.5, 13.1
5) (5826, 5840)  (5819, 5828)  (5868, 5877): 0.1 Ang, 13.6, 13.4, 12.6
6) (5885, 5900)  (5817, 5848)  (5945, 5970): 3.4 Ang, 13.4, 10.1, 12.8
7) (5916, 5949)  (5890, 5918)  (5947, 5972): -1.9 Ang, 11.4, 12.8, 12.8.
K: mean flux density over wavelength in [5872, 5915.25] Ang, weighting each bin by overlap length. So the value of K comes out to 11.6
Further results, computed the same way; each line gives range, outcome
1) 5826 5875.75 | 13.1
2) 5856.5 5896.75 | 11.9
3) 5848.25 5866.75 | 13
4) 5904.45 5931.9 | 12.6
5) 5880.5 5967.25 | 12.2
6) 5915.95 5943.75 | 12.8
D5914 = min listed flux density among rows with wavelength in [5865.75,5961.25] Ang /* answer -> 9.624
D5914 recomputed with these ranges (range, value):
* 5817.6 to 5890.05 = 10.02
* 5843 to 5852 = 13.1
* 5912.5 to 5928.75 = 12.01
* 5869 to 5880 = 12.49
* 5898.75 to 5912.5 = 10.54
